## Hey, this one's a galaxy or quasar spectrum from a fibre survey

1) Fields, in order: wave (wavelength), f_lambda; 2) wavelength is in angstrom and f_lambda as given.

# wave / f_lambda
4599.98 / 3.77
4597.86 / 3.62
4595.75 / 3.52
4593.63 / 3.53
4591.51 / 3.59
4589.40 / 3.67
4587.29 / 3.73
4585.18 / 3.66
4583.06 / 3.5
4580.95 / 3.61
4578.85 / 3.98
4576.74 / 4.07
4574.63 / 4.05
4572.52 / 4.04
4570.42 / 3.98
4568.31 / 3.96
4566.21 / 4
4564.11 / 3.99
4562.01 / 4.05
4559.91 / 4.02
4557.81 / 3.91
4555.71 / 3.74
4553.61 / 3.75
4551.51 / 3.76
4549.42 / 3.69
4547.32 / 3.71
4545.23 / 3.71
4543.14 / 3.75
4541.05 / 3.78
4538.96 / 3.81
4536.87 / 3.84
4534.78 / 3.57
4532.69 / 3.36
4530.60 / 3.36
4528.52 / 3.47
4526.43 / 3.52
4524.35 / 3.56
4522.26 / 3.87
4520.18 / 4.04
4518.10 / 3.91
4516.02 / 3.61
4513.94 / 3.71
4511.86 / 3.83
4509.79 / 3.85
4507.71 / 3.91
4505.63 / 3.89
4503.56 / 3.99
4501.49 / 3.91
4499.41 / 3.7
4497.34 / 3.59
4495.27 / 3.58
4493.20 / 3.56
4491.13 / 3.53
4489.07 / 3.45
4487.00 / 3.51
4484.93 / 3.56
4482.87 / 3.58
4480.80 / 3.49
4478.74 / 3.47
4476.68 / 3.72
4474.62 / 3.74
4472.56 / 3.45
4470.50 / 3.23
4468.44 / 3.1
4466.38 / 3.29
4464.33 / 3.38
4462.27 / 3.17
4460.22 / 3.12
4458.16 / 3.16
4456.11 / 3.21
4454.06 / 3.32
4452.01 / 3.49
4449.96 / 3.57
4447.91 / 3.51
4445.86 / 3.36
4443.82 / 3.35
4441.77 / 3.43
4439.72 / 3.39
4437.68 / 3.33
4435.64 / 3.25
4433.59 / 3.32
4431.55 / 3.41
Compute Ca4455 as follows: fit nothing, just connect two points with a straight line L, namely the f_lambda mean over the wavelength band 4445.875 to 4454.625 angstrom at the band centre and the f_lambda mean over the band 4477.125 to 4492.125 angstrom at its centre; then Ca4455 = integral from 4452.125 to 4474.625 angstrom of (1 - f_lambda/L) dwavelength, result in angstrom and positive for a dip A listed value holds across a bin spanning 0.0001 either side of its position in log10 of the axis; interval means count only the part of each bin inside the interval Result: 1.4 angstrom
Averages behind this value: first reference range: 3.47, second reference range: 3.52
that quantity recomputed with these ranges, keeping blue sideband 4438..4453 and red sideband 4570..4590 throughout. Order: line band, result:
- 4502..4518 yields -0.9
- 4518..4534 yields 0.2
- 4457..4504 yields 0.8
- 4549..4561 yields -0.2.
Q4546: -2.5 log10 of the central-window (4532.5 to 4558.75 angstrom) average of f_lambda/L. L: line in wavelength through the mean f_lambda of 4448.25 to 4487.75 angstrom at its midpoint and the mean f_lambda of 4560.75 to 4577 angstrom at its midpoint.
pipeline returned 0.04 mag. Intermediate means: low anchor 3.4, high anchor 4.02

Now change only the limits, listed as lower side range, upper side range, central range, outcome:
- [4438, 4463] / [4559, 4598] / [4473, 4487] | -0.04 mag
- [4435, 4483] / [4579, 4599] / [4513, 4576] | -0.07 mag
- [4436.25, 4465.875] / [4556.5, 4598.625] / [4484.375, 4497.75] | -0.01 mag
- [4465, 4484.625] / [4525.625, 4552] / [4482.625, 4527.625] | -0.05 mag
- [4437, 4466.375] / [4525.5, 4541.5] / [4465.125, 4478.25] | -0.01 mag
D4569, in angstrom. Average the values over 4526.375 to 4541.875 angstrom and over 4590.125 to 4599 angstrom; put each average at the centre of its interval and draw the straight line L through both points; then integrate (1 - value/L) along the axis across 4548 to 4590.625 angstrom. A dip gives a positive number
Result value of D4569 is -3.3 angstrom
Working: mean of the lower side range 3.59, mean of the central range 3.86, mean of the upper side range 3.57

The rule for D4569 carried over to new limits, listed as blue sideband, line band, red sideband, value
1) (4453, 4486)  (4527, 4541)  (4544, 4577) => 0.6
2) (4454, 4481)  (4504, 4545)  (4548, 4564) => -0.6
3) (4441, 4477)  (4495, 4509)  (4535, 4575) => -0.9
